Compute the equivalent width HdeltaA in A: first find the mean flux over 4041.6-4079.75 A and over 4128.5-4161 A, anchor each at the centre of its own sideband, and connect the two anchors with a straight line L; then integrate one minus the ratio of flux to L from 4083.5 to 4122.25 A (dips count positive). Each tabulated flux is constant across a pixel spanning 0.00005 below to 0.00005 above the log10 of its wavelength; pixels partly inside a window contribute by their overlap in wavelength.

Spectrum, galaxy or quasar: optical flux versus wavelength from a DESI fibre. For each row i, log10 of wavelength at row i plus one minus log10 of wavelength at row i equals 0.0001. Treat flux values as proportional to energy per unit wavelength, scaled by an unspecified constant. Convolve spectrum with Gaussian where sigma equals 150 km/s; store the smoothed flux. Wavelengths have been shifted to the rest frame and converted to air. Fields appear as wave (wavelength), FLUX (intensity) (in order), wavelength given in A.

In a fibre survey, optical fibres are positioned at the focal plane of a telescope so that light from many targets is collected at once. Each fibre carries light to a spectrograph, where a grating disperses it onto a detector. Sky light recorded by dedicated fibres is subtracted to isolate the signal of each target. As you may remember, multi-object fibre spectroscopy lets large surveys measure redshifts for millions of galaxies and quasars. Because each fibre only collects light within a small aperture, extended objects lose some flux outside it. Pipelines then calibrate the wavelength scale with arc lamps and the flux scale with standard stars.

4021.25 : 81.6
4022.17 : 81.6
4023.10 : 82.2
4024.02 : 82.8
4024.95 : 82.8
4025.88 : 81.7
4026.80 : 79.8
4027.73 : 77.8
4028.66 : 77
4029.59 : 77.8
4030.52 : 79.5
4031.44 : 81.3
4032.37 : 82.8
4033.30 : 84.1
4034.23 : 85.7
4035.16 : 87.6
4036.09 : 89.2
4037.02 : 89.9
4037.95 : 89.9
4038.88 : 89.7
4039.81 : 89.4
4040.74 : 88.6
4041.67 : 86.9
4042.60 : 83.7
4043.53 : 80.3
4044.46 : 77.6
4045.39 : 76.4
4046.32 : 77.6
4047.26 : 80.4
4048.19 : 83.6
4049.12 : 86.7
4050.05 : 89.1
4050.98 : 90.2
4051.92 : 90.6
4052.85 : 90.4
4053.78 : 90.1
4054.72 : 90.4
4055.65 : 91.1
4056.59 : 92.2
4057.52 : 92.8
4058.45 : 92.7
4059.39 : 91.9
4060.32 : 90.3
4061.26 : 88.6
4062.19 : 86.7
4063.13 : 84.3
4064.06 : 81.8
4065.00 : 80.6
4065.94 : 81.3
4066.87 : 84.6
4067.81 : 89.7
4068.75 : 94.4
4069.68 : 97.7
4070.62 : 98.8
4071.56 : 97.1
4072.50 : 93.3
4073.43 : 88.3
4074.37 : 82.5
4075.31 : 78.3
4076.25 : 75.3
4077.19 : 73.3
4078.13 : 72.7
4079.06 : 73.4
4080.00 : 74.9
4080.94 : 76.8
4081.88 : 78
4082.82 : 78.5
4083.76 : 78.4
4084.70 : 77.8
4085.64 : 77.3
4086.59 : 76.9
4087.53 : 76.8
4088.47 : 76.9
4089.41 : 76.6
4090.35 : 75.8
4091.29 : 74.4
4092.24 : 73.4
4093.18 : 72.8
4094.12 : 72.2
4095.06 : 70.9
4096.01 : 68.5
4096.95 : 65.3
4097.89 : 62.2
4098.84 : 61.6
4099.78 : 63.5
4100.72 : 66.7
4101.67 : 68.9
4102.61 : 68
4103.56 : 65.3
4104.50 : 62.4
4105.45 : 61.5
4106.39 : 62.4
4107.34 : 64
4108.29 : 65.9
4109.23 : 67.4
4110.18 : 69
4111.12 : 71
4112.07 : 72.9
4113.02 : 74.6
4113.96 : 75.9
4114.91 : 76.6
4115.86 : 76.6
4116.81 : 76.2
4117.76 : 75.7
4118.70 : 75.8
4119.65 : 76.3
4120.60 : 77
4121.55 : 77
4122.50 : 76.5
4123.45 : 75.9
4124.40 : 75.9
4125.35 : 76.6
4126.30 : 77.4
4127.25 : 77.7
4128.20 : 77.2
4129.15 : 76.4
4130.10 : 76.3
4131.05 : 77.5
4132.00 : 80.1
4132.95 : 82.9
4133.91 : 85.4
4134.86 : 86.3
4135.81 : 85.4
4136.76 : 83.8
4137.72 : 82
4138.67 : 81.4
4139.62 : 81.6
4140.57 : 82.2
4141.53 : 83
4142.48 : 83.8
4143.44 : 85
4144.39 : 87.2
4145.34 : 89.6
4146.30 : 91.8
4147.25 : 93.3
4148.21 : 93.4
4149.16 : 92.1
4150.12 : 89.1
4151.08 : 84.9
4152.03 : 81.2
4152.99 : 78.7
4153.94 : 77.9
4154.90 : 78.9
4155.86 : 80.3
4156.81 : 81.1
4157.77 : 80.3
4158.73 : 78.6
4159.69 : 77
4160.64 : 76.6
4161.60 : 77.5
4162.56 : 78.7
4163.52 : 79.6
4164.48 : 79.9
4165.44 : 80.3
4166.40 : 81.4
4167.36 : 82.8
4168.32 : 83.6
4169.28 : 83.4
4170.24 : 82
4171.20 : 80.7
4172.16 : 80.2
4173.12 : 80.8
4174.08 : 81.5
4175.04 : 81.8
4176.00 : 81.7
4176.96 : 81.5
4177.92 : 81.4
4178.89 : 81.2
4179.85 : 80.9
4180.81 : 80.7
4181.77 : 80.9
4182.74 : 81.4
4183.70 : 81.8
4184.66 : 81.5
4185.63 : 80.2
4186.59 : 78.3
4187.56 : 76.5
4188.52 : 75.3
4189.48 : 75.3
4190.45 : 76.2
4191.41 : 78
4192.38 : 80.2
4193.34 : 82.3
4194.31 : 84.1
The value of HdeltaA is 6.0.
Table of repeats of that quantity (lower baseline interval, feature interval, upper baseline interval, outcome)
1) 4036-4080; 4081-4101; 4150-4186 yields 2.82 A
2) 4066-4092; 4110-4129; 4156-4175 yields 1.22 A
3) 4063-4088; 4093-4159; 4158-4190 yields 3.54 A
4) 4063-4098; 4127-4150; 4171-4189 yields -1.18 A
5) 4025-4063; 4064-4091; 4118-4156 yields 0.89 A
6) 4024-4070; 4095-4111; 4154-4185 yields 3.44 A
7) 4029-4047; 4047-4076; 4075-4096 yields -3.28 A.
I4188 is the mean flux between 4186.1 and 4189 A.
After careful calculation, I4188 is 76.8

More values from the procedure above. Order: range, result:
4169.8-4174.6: 81.1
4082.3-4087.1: 77.7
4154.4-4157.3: 80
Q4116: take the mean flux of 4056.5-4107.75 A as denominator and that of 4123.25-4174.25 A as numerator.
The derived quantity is 1.05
